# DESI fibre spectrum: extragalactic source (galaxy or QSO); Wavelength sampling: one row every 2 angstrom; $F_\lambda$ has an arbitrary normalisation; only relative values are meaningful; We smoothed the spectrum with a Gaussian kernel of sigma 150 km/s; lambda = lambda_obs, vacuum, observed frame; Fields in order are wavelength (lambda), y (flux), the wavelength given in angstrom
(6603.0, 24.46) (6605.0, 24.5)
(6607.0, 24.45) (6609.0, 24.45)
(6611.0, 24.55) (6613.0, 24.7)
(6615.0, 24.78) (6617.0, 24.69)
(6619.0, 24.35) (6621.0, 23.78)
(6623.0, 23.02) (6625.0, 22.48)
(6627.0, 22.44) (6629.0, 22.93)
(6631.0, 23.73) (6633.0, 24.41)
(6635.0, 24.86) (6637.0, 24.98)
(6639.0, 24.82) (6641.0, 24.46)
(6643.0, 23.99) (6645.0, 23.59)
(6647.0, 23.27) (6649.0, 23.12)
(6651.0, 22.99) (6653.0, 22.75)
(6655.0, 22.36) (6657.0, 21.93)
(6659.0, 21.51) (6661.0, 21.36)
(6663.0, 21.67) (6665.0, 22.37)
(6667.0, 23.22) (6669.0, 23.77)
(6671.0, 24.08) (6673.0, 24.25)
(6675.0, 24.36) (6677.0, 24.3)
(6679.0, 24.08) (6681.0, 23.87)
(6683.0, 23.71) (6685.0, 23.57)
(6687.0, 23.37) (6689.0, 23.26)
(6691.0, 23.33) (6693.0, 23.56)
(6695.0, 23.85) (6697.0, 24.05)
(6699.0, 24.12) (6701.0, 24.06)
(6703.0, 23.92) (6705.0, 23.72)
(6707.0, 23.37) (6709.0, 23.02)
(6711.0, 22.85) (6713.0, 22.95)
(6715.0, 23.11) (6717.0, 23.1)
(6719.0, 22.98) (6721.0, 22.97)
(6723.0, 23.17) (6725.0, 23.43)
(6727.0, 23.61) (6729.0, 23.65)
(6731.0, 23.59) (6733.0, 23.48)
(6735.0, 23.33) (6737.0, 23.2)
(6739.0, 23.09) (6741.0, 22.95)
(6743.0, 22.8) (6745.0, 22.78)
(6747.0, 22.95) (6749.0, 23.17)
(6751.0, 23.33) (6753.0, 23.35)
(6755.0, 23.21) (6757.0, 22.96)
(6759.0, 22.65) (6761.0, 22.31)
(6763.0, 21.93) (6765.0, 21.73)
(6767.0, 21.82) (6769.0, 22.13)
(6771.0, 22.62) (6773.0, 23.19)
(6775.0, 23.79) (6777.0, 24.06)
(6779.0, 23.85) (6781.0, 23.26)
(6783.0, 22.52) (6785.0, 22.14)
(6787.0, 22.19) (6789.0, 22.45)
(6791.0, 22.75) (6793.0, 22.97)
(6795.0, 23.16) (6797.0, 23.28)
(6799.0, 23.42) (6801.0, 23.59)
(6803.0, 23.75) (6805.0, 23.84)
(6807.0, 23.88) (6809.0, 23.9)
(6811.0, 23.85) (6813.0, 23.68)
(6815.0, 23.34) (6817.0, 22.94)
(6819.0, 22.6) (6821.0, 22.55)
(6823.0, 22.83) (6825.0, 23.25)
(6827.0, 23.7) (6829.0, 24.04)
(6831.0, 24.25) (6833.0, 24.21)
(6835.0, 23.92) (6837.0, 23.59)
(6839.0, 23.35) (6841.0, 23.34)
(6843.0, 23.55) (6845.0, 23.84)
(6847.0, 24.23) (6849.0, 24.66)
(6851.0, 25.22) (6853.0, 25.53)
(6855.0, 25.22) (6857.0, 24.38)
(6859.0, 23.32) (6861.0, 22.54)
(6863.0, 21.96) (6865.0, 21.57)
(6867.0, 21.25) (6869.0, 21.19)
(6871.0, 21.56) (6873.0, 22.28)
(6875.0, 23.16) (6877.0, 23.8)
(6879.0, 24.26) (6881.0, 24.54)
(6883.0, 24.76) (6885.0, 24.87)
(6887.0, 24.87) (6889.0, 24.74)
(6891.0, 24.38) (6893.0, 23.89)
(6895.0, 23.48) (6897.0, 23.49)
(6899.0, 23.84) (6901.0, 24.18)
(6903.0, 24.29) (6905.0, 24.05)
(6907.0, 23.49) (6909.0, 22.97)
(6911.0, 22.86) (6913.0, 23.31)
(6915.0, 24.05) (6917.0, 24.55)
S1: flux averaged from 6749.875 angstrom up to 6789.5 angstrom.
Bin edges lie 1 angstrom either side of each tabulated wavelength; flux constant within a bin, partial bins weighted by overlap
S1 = 22.8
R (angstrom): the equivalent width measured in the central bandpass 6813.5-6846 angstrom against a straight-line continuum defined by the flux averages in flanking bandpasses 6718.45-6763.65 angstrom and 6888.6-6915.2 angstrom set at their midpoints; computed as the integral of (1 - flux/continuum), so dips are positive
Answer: 0.0 angstrom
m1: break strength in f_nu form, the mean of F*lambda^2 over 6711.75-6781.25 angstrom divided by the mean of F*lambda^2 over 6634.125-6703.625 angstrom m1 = 1.0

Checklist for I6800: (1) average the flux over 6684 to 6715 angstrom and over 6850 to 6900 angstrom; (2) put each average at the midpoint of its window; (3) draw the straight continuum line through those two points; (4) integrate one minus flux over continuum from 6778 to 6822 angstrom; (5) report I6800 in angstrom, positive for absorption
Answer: 0.7 angstrom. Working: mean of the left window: 23.5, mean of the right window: 23.6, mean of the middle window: 23.2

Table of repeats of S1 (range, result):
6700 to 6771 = 23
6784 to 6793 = 22.4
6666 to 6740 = 23.6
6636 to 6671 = 23.1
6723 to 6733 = 23.5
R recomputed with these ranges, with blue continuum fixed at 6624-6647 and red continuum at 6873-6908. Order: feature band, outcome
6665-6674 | 0.1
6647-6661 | 0.8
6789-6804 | 0.5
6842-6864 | 0.0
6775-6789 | 0.6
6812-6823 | 0.5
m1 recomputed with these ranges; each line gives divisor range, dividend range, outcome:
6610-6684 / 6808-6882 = 1.06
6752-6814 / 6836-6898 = 1.05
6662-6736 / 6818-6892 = 1.05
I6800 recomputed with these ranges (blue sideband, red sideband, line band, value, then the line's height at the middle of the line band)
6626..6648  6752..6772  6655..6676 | 0.70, 23.6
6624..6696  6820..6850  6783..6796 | 0.56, 23.6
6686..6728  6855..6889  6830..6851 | -0.61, 23.3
